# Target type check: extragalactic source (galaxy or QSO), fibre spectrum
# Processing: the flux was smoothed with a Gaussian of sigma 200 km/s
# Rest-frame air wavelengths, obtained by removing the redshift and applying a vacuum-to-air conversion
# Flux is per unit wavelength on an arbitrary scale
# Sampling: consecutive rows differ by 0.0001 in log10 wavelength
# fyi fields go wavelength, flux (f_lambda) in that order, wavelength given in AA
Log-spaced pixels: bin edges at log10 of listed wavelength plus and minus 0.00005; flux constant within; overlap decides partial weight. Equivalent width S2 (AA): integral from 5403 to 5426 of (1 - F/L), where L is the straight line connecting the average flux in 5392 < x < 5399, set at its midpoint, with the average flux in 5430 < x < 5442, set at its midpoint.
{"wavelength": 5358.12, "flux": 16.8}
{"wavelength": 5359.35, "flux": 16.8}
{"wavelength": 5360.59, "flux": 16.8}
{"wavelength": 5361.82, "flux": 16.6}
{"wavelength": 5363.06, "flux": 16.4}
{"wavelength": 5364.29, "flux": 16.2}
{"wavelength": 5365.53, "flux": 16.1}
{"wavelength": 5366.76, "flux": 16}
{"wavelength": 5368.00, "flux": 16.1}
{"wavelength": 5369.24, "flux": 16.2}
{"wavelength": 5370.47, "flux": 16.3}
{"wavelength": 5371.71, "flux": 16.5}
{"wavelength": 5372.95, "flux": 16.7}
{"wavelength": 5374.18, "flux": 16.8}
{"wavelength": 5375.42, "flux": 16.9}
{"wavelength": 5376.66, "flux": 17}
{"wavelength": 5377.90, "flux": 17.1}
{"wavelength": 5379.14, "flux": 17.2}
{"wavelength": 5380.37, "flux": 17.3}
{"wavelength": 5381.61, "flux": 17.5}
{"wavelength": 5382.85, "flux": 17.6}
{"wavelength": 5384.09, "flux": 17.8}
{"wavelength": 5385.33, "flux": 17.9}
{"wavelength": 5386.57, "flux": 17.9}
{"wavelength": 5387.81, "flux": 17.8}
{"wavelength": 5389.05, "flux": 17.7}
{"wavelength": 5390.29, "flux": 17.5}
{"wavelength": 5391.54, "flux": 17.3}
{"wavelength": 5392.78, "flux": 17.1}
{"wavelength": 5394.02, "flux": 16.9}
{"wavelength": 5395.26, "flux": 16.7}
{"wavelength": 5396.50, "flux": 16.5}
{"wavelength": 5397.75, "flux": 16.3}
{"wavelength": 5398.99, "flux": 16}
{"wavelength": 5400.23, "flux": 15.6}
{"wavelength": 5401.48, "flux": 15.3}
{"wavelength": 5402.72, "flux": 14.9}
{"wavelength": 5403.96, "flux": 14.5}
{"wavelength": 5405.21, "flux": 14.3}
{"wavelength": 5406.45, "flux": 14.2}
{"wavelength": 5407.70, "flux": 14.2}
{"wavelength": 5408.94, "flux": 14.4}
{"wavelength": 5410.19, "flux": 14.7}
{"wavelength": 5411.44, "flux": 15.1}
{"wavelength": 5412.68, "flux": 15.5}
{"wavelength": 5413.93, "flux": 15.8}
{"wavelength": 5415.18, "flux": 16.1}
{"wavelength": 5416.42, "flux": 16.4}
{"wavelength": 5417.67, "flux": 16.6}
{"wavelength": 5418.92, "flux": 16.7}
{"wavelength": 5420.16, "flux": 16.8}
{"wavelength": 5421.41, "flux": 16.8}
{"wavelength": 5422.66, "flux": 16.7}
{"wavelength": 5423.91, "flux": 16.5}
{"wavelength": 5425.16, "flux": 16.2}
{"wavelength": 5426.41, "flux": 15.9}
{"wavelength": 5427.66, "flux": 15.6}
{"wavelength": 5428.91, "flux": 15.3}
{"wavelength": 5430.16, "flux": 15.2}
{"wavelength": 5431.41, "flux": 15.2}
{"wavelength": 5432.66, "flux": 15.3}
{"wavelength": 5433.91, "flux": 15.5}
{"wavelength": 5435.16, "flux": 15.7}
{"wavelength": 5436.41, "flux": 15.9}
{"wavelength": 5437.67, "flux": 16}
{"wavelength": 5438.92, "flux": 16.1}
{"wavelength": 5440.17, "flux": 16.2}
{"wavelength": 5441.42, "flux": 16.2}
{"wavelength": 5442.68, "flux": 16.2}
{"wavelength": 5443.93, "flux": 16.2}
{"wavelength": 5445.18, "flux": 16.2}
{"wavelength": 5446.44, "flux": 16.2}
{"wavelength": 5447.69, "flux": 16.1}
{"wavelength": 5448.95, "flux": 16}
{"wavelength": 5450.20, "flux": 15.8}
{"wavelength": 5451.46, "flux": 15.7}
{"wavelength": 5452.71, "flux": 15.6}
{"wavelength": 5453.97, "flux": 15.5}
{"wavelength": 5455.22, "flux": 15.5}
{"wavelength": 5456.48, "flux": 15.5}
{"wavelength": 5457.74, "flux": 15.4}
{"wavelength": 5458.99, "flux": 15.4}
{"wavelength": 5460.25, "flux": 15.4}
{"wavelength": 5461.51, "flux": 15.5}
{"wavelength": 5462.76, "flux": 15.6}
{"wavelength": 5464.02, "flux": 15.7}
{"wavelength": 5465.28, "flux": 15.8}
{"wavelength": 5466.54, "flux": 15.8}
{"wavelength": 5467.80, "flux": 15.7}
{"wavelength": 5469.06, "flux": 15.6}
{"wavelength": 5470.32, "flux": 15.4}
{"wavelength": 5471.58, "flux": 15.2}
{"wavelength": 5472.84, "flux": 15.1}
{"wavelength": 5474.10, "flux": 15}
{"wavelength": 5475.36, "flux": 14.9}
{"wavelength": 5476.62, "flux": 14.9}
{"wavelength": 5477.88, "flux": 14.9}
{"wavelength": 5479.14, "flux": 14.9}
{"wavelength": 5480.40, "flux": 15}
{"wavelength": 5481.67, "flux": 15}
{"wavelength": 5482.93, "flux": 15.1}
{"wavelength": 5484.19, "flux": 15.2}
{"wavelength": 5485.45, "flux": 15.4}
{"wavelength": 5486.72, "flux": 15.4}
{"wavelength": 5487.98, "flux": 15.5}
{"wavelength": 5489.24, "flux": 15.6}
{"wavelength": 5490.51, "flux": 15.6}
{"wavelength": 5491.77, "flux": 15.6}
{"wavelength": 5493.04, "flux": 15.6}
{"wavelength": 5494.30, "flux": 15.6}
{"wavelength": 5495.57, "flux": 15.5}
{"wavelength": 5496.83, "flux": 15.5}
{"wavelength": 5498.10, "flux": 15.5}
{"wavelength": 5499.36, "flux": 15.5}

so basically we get 0.84 AA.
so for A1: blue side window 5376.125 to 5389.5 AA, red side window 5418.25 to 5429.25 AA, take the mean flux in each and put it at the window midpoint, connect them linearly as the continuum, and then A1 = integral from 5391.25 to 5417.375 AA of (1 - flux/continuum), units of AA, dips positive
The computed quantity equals 2.0 AA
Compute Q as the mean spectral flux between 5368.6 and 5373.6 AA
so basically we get 16.4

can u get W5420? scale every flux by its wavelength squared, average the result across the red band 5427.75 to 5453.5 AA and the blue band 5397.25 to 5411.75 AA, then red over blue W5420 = 1.07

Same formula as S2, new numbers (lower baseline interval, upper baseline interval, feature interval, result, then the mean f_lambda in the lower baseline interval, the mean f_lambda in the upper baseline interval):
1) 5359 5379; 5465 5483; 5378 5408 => -0.5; 16.5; 15.2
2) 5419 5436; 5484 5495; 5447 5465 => 0.1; 15.9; 15.5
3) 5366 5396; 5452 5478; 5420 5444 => 0.2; 17.1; 15.4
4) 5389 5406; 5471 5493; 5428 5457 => -0.3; 16.1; 15.2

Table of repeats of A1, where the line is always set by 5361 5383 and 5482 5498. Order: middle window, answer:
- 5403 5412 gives 1.0 AA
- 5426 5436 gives 0.4 AA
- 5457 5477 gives 0.4 AA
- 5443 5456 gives 0.0 AA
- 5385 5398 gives -0.6 AA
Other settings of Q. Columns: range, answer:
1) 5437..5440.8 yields 16.1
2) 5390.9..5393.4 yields 17.2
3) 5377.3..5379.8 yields 17.2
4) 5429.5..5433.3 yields 15.2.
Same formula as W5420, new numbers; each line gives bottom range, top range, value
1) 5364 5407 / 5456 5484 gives 0.95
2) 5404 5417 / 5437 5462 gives 1.07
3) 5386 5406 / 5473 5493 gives 0.96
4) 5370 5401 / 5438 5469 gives 0.95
